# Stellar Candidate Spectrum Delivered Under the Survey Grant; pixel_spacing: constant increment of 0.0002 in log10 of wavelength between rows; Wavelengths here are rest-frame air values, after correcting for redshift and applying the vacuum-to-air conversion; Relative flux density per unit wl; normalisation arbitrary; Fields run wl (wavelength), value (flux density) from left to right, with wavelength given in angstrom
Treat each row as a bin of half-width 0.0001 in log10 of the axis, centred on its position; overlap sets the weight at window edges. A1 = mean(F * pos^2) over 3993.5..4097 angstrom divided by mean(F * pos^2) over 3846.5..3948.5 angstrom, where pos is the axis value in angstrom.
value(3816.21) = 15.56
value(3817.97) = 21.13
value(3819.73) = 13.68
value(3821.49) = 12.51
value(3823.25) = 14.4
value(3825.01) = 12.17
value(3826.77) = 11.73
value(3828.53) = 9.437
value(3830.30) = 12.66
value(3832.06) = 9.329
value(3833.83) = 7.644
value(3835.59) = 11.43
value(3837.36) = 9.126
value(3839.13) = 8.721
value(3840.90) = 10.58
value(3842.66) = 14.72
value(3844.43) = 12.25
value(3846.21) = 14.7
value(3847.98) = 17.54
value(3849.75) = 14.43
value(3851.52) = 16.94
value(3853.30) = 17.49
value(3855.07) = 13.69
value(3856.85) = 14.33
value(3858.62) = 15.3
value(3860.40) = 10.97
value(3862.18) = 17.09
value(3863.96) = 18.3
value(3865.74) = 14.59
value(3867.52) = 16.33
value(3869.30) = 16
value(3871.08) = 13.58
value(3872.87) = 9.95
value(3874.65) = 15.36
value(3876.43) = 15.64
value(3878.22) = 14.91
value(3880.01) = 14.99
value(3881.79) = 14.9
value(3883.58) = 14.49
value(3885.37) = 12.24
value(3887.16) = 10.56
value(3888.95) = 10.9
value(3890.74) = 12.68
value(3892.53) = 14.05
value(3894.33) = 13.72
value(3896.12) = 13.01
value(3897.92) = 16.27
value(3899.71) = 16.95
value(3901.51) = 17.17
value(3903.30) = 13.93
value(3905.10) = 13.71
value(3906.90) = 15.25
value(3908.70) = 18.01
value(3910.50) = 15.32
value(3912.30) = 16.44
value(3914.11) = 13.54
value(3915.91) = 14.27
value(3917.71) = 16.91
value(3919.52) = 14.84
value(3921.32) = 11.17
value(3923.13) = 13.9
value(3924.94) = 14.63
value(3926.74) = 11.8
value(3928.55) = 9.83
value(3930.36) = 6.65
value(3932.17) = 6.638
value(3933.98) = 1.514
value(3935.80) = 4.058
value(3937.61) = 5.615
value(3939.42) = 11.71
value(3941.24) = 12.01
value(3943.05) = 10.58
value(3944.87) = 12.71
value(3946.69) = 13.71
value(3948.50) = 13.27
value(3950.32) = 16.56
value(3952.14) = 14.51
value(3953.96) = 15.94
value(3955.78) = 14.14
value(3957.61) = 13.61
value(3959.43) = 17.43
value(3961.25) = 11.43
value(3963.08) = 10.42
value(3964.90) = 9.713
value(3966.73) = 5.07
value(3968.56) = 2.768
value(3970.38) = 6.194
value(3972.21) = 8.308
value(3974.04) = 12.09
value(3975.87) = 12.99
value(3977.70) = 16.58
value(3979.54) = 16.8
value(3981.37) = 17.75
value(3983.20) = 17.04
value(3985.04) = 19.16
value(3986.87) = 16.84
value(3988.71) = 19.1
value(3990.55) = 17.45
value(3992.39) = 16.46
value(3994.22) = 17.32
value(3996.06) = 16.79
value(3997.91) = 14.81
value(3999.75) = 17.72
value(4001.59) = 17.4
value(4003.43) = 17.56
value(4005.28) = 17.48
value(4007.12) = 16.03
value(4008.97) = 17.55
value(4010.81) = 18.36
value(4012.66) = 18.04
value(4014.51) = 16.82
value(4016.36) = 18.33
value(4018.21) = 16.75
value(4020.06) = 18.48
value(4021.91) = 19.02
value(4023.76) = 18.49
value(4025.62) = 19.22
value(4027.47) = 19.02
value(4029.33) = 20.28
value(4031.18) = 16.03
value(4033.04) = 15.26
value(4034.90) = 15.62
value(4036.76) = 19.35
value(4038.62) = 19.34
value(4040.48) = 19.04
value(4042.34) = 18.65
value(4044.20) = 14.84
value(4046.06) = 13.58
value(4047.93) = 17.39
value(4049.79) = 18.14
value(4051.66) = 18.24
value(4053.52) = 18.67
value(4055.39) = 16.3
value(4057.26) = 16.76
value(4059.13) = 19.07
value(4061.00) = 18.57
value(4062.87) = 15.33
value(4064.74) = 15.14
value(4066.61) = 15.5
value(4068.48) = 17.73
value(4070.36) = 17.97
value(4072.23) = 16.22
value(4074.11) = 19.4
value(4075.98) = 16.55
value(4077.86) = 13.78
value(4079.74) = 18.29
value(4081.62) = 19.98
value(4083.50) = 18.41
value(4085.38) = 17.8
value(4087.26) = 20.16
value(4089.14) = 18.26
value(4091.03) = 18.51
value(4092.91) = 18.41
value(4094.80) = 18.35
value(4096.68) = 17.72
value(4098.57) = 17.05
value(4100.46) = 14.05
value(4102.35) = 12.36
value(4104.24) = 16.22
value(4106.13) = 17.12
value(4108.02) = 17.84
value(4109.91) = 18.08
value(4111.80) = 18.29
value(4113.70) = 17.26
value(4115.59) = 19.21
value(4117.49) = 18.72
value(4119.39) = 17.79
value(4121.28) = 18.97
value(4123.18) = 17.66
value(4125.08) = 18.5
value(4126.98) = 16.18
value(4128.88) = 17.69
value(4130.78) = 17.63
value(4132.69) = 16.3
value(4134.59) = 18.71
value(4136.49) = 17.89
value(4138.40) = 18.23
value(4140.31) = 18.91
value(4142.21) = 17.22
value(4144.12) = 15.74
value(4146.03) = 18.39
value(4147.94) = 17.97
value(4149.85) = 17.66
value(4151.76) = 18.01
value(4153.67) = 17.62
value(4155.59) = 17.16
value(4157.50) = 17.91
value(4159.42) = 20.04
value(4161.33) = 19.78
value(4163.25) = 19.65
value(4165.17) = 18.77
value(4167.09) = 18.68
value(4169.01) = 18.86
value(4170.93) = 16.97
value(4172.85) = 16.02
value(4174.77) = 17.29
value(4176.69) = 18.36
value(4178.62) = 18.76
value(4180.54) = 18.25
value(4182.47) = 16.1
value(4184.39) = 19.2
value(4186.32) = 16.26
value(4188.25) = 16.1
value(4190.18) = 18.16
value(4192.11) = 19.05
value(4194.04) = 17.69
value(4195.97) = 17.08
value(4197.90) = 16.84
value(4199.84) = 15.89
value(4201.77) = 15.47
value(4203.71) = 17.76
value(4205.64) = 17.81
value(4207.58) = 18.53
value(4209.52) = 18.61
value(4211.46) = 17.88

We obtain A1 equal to 1.41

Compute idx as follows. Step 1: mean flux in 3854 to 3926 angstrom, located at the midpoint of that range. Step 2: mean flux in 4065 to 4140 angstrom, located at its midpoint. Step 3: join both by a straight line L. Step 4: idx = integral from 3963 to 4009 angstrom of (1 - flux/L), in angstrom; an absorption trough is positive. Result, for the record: 4.0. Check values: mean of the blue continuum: 14.5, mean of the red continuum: 17.5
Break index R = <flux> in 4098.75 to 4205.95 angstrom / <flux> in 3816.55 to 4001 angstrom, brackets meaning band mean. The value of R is 1.3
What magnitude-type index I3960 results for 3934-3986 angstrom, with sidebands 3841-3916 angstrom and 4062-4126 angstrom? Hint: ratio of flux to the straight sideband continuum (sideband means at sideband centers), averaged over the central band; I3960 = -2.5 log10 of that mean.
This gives 0.29 mag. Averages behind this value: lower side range 14.6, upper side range 17.4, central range 12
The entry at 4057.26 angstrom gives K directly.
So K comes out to 16.76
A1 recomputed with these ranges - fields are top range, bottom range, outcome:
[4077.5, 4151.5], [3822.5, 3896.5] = 1.50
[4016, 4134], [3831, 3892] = 1.44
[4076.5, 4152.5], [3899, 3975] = 1.61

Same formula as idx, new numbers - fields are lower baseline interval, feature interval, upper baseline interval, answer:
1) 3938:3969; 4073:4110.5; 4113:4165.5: -2.0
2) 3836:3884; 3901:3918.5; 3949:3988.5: -2.0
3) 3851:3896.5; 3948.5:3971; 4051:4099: 5.8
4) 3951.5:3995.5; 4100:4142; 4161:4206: -2.5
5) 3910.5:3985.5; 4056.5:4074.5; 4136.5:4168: -1.7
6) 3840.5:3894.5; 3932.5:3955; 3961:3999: 4.7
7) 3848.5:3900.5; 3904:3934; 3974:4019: 4.7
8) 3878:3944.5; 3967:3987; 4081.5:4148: 2.0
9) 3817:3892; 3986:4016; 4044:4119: -2.4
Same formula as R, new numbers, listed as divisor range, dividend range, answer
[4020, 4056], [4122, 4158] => 1.00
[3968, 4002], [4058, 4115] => 1.15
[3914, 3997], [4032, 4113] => 1.37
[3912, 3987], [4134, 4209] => 1.47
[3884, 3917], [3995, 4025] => 1.22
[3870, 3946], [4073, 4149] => 1.38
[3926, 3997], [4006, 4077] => 1.41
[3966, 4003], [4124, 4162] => 1.23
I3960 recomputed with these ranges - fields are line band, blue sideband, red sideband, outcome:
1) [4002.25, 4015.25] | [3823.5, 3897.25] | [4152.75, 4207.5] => -0.13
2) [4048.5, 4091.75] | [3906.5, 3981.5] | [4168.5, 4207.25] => -0.19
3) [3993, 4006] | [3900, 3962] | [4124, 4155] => -0.18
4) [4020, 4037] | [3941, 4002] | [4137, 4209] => -0.20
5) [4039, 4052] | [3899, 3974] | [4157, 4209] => -0.18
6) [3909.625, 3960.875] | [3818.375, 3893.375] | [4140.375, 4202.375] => 0.18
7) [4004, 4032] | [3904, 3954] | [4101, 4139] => -0.22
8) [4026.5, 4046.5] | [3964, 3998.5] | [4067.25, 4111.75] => -0.12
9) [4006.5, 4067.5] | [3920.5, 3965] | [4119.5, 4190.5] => -0.22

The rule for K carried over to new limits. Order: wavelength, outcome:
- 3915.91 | 14.27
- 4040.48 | 19.04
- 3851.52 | 16.94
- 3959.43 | 17.43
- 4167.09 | 18.68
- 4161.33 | 19.78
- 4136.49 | 17.89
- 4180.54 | 18.25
